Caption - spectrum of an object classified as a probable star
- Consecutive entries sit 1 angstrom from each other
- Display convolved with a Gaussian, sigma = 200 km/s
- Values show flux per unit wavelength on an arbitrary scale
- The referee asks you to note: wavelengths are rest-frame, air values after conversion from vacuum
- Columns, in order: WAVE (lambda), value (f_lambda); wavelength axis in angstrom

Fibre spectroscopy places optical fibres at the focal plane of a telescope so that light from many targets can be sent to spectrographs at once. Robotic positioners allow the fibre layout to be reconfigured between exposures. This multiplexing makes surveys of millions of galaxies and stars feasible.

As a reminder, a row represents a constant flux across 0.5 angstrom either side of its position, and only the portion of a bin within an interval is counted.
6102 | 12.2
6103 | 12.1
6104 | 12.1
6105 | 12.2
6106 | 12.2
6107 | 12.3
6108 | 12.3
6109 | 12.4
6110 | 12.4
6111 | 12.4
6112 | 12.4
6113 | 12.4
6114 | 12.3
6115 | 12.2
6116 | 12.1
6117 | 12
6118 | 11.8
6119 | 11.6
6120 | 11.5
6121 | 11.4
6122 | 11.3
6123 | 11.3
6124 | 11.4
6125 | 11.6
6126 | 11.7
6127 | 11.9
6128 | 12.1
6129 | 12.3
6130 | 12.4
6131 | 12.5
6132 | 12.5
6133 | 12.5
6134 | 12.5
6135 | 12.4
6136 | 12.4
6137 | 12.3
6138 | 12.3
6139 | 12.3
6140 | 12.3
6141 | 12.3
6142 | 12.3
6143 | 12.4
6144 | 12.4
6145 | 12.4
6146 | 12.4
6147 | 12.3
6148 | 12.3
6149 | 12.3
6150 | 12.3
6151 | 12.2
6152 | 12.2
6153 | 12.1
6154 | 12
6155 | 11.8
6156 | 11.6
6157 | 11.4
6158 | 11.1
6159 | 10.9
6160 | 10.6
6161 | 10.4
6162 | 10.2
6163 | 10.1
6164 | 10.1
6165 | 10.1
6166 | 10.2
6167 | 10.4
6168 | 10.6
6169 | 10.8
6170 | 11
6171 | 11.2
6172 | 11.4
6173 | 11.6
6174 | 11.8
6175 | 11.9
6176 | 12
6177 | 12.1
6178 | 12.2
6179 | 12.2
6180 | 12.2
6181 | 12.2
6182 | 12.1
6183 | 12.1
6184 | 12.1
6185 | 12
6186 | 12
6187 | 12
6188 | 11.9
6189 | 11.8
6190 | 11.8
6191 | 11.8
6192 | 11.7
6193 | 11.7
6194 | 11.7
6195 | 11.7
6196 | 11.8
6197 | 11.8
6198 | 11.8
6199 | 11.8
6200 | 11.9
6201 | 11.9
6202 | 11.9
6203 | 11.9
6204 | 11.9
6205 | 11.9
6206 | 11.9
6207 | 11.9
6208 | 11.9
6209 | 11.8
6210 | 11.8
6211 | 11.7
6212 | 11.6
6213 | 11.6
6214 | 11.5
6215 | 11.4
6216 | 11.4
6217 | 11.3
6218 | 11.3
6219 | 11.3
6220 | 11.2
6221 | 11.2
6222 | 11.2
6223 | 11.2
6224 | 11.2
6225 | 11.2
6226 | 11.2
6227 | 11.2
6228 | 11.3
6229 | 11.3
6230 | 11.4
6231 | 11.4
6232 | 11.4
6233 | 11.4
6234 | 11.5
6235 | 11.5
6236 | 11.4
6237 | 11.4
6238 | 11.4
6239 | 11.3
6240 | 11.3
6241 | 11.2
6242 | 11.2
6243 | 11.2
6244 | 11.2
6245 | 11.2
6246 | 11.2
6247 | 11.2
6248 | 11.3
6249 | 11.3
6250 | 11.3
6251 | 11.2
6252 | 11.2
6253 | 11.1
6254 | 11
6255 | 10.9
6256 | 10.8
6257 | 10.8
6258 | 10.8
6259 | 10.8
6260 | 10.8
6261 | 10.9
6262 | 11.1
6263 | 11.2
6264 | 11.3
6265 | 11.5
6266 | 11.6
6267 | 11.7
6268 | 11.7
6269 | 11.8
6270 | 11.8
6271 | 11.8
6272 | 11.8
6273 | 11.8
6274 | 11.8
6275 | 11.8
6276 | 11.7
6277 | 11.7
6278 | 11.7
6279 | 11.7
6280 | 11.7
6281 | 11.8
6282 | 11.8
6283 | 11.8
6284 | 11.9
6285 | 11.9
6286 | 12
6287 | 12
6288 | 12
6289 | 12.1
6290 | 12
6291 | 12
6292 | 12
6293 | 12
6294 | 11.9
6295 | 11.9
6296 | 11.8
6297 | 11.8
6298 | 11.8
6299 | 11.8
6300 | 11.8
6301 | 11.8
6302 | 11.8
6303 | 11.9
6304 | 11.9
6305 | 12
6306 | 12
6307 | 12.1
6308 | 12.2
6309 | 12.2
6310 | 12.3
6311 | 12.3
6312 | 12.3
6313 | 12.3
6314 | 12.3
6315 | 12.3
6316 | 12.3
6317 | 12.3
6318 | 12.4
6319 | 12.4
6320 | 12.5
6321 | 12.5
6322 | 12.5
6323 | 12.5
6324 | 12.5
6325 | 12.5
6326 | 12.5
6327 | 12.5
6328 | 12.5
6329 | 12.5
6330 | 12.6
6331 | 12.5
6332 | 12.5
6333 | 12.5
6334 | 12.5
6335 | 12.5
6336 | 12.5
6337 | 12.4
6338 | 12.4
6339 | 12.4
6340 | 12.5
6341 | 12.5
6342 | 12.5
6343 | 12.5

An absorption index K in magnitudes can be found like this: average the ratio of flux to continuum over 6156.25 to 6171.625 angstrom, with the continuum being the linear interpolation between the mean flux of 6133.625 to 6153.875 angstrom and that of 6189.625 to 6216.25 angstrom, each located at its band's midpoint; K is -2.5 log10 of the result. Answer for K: 0.14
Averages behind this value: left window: 12.3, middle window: 10.6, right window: 11.8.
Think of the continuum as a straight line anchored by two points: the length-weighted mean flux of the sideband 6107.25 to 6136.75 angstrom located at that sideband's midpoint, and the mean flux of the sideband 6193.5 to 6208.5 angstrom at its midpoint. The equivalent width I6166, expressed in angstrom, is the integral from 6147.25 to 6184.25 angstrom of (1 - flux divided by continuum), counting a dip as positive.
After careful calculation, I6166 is 1.5 angstrom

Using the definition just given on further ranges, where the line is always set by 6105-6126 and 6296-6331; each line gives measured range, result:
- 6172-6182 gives 0.0 angstrom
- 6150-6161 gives 0.4 angstrom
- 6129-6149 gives -0.6 angstrom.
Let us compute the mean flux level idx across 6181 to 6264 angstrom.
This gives 11.5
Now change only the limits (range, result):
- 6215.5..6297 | 11.5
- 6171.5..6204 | 11.9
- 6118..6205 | 11.8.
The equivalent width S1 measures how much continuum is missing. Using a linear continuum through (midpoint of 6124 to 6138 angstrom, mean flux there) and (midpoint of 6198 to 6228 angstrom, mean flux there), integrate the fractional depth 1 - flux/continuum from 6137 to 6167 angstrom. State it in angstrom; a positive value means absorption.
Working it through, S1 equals 1.1 angstrom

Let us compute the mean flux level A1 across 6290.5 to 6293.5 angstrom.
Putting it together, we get 12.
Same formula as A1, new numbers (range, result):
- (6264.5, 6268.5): 11.6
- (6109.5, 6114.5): 12.4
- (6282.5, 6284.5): 11.9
